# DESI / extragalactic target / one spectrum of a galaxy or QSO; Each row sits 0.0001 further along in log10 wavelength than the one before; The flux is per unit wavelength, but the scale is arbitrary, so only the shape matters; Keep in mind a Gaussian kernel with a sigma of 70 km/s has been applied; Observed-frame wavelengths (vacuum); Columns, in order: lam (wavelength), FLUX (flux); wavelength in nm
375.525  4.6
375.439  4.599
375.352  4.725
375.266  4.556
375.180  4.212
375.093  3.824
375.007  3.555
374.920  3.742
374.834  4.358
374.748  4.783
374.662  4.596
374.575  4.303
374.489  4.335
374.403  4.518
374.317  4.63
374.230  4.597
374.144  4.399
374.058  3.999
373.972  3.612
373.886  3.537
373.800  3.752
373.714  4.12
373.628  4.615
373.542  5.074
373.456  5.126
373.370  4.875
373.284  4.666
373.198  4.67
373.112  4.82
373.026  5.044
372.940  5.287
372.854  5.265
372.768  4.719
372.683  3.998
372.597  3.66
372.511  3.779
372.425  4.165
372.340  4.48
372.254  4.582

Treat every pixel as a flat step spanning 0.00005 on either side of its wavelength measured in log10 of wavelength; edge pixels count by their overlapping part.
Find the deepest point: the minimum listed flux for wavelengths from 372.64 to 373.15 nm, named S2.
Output 3.998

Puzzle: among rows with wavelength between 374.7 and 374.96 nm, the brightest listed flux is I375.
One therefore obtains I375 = 4.783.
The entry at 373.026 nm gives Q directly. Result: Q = 5.044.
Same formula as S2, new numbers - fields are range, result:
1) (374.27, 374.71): 4.303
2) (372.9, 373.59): 4.666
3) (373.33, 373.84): 3.752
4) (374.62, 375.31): 3.555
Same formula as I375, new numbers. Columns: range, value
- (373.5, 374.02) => 5.074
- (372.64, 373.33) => 5.287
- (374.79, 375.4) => 4.725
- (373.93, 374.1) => 3.999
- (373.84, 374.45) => 4.63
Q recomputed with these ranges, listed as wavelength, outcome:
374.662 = 4.596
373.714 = 4.12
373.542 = 5.074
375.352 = 4.725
